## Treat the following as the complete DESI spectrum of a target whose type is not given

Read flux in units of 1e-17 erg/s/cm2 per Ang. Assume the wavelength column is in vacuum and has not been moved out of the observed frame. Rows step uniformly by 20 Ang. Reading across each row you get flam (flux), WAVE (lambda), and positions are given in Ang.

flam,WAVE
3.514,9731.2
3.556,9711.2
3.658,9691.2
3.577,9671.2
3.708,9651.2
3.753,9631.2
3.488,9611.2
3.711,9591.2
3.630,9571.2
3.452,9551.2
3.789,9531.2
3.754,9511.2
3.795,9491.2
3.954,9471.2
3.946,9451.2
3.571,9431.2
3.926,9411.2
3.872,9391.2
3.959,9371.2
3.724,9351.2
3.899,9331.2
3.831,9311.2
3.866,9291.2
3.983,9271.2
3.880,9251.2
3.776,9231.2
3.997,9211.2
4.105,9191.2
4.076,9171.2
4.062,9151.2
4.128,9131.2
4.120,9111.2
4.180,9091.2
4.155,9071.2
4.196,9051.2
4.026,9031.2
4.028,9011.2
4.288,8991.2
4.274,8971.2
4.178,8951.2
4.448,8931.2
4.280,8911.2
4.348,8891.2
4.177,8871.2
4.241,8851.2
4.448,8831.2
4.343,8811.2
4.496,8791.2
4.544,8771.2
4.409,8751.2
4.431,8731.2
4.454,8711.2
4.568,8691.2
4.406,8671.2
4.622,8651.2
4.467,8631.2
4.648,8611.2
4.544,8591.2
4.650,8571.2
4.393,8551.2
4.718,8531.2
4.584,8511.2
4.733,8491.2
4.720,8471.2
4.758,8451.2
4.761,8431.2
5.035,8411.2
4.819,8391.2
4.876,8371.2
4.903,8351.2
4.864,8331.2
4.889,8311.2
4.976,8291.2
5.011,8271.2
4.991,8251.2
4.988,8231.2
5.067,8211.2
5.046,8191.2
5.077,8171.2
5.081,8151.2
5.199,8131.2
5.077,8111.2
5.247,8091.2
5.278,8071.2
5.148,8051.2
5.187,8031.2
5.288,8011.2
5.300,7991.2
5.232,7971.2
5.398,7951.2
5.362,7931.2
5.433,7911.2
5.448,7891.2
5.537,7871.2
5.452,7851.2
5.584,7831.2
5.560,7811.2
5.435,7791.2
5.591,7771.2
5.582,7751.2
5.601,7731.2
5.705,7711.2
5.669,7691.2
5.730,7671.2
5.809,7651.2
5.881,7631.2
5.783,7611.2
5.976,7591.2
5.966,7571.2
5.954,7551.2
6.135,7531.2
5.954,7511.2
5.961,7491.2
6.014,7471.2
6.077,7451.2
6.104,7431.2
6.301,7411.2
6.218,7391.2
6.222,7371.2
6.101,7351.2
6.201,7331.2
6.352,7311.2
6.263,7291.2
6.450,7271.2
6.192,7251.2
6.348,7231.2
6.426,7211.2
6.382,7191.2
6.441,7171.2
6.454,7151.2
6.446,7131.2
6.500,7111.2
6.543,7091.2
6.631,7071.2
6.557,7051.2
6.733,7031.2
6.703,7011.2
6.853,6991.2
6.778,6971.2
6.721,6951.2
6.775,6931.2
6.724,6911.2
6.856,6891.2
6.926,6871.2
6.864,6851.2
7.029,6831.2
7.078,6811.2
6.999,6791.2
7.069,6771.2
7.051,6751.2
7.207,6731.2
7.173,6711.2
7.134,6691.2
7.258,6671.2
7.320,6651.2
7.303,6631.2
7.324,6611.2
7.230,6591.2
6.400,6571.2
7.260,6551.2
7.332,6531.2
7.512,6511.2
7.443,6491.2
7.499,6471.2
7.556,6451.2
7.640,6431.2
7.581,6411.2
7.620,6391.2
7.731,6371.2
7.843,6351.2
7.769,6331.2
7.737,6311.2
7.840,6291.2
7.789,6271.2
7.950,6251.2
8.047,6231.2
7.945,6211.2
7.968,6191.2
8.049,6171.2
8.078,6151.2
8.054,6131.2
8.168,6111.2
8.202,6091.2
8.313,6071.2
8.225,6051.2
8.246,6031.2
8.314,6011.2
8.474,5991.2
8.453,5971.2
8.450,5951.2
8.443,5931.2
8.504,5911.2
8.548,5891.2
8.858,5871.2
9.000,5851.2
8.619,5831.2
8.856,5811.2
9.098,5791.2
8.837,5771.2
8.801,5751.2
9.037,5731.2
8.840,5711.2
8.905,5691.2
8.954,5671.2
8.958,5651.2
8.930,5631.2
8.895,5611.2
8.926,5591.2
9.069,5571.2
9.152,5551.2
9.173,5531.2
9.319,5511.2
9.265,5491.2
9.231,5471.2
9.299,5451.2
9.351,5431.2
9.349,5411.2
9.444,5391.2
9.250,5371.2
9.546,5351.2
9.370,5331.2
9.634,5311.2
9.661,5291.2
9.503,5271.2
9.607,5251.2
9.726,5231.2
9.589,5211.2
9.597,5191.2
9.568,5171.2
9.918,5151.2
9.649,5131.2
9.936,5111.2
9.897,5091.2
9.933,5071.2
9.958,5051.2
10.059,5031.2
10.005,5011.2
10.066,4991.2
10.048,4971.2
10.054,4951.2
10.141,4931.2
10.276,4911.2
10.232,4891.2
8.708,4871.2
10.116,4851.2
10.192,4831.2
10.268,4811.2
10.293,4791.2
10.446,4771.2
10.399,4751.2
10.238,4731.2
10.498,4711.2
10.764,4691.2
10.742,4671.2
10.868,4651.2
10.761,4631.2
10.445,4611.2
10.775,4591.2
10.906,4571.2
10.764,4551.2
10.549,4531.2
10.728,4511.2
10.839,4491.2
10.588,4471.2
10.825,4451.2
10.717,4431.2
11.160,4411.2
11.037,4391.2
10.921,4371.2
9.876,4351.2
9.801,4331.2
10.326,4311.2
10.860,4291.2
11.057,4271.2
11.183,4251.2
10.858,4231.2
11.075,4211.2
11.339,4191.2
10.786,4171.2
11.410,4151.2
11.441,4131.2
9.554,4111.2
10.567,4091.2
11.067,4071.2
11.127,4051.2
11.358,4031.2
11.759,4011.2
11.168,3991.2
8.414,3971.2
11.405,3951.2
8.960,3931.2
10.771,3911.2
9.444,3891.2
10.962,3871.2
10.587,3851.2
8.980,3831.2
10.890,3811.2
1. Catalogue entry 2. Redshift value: 0.000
